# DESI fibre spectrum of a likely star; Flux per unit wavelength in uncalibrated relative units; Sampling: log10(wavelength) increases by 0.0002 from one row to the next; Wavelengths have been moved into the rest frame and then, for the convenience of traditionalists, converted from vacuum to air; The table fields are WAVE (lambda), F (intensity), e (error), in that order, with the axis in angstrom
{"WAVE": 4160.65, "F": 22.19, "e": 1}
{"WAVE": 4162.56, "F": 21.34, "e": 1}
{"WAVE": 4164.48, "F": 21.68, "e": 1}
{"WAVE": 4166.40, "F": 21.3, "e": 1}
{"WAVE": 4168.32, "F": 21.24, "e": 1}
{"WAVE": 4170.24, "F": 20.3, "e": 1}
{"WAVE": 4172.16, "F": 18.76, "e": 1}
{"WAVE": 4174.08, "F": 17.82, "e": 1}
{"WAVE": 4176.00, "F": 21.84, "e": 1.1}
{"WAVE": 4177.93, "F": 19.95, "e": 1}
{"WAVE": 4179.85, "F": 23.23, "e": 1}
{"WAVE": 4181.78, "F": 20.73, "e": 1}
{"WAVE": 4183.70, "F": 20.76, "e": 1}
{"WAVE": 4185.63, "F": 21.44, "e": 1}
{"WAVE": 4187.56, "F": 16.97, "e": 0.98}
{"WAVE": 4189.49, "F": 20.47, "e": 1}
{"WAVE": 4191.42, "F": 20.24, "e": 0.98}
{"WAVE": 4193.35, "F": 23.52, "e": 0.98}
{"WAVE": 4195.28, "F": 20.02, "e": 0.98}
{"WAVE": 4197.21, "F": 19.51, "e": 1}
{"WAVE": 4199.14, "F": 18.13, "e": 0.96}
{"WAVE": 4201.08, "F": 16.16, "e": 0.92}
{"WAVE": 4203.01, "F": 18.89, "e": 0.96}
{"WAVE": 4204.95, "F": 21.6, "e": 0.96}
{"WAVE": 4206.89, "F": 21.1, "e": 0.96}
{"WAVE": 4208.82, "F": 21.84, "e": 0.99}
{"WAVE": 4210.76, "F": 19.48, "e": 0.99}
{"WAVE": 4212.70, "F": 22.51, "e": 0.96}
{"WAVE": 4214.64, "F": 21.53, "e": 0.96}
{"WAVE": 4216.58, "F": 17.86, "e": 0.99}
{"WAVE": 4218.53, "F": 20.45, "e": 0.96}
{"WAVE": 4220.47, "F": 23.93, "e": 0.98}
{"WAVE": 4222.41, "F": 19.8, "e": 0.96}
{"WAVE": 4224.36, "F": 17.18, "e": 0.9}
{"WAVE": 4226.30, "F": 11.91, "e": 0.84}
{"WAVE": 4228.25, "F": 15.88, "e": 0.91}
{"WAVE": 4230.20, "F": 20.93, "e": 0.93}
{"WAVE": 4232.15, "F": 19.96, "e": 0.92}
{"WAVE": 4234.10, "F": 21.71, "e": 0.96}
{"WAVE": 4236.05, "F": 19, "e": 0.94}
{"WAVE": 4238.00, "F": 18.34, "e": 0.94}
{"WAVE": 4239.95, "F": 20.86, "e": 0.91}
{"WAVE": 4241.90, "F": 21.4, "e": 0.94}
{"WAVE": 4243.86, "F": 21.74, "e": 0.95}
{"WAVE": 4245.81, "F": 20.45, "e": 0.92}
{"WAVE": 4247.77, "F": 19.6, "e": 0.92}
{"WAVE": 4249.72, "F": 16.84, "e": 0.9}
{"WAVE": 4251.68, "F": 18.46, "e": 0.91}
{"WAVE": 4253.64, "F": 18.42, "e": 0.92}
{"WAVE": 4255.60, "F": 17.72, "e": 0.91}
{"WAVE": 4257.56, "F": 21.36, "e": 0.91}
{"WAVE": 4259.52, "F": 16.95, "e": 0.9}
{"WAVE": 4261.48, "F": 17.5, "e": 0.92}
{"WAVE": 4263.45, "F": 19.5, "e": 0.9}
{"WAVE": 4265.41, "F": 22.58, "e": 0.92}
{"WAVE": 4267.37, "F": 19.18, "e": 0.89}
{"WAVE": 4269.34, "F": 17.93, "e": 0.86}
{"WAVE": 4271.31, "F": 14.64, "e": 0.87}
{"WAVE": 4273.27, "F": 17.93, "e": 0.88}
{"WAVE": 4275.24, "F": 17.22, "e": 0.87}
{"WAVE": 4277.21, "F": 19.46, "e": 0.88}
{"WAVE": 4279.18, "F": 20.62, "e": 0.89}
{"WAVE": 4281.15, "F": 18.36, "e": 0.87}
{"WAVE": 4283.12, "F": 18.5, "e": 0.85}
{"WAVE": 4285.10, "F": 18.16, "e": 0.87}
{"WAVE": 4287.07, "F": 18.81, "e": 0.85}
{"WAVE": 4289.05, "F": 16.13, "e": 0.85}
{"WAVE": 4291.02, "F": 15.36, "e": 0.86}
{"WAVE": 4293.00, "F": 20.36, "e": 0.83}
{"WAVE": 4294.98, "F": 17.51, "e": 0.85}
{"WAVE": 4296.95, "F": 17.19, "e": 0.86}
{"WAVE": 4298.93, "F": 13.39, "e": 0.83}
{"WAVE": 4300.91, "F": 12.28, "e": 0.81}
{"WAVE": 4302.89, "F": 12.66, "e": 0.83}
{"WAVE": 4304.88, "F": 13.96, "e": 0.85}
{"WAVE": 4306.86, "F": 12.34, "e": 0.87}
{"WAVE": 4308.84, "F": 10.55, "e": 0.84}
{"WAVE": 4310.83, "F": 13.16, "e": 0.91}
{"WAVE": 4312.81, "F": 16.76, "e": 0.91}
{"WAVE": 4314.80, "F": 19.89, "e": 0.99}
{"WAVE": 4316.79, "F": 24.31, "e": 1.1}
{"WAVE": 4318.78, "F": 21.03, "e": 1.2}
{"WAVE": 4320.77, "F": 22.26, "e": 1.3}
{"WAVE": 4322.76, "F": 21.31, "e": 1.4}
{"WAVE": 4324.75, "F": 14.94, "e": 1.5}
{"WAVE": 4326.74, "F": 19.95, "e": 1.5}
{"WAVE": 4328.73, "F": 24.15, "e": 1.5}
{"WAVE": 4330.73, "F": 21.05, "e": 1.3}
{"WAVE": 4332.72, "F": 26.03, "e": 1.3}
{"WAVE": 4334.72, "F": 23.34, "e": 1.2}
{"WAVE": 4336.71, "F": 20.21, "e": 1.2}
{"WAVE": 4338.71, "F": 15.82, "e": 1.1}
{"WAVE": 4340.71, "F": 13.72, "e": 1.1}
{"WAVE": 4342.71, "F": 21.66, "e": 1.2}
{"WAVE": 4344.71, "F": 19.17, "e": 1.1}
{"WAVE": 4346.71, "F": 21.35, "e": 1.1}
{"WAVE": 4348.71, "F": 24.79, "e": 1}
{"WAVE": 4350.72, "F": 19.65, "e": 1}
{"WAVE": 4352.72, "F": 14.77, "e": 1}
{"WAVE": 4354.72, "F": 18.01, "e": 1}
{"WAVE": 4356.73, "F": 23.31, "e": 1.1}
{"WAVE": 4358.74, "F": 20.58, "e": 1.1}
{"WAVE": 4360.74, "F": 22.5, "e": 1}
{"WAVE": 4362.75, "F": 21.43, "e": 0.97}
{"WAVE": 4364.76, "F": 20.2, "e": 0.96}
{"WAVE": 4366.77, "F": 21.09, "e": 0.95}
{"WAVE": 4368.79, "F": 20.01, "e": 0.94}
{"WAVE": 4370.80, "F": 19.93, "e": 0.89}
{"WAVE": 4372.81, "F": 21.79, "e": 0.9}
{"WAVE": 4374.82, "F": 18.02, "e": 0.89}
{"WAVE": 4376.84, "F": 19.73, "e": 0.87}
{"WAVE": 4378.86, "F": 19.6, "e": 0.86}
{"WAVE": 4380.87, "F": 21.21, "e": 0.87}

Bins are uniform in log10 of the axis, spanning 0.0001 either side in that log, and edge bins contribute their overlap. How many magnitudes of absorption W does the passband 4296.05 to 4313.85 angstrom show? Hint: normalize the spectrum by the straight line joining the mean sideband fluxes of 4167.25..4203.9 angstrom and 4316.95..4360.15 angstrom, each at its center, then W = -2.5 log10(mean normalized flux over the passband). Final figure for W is 0.44 mag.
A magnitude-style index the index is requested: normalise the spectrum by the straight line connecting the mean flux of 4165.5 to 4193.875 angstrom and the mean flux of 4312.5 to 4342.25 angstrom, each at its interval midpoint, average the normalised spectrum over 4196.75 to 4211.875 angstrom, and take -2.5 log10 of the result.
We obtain 0.05 mag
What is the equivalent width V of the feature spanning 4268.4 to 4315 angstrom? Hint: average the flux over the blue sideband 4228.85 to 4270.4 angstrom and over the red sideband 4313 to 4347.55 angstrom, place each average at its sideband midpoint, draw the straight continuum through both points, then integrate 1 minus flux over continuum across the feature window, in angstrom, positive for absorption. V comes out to 8.6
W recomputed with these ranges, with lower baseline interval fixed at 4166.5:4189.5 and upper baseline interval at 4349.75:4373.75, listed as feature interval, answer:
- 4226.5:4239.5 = 0.077 mag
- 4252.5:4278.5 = 0.100 mag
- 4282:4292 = 0.167 mag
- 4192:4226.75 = 0.024 mag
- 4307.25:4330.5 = 0.080 mag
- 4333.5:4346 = 0.062 mag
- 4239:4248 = -0.032 mag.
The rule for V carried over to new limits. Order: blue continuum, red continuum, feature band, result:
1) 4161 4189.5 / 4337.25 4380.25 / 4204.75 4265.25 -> 2.34 angstrom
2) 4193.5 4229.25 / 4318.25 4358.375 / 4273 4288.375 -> 1.00 angstrom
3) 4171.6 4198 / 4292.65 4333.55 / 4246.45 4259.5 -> 0.26 angstrom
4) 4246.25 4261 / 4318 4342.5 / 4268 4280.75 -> 0.67 angstrom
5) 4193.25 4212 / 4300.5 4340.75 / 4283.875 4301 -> 1.69 angstrom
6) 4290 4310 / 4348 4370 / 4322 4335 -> -2.97 angstrom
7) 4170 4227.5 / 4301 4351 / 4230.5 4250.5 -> -0.50 angstrom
